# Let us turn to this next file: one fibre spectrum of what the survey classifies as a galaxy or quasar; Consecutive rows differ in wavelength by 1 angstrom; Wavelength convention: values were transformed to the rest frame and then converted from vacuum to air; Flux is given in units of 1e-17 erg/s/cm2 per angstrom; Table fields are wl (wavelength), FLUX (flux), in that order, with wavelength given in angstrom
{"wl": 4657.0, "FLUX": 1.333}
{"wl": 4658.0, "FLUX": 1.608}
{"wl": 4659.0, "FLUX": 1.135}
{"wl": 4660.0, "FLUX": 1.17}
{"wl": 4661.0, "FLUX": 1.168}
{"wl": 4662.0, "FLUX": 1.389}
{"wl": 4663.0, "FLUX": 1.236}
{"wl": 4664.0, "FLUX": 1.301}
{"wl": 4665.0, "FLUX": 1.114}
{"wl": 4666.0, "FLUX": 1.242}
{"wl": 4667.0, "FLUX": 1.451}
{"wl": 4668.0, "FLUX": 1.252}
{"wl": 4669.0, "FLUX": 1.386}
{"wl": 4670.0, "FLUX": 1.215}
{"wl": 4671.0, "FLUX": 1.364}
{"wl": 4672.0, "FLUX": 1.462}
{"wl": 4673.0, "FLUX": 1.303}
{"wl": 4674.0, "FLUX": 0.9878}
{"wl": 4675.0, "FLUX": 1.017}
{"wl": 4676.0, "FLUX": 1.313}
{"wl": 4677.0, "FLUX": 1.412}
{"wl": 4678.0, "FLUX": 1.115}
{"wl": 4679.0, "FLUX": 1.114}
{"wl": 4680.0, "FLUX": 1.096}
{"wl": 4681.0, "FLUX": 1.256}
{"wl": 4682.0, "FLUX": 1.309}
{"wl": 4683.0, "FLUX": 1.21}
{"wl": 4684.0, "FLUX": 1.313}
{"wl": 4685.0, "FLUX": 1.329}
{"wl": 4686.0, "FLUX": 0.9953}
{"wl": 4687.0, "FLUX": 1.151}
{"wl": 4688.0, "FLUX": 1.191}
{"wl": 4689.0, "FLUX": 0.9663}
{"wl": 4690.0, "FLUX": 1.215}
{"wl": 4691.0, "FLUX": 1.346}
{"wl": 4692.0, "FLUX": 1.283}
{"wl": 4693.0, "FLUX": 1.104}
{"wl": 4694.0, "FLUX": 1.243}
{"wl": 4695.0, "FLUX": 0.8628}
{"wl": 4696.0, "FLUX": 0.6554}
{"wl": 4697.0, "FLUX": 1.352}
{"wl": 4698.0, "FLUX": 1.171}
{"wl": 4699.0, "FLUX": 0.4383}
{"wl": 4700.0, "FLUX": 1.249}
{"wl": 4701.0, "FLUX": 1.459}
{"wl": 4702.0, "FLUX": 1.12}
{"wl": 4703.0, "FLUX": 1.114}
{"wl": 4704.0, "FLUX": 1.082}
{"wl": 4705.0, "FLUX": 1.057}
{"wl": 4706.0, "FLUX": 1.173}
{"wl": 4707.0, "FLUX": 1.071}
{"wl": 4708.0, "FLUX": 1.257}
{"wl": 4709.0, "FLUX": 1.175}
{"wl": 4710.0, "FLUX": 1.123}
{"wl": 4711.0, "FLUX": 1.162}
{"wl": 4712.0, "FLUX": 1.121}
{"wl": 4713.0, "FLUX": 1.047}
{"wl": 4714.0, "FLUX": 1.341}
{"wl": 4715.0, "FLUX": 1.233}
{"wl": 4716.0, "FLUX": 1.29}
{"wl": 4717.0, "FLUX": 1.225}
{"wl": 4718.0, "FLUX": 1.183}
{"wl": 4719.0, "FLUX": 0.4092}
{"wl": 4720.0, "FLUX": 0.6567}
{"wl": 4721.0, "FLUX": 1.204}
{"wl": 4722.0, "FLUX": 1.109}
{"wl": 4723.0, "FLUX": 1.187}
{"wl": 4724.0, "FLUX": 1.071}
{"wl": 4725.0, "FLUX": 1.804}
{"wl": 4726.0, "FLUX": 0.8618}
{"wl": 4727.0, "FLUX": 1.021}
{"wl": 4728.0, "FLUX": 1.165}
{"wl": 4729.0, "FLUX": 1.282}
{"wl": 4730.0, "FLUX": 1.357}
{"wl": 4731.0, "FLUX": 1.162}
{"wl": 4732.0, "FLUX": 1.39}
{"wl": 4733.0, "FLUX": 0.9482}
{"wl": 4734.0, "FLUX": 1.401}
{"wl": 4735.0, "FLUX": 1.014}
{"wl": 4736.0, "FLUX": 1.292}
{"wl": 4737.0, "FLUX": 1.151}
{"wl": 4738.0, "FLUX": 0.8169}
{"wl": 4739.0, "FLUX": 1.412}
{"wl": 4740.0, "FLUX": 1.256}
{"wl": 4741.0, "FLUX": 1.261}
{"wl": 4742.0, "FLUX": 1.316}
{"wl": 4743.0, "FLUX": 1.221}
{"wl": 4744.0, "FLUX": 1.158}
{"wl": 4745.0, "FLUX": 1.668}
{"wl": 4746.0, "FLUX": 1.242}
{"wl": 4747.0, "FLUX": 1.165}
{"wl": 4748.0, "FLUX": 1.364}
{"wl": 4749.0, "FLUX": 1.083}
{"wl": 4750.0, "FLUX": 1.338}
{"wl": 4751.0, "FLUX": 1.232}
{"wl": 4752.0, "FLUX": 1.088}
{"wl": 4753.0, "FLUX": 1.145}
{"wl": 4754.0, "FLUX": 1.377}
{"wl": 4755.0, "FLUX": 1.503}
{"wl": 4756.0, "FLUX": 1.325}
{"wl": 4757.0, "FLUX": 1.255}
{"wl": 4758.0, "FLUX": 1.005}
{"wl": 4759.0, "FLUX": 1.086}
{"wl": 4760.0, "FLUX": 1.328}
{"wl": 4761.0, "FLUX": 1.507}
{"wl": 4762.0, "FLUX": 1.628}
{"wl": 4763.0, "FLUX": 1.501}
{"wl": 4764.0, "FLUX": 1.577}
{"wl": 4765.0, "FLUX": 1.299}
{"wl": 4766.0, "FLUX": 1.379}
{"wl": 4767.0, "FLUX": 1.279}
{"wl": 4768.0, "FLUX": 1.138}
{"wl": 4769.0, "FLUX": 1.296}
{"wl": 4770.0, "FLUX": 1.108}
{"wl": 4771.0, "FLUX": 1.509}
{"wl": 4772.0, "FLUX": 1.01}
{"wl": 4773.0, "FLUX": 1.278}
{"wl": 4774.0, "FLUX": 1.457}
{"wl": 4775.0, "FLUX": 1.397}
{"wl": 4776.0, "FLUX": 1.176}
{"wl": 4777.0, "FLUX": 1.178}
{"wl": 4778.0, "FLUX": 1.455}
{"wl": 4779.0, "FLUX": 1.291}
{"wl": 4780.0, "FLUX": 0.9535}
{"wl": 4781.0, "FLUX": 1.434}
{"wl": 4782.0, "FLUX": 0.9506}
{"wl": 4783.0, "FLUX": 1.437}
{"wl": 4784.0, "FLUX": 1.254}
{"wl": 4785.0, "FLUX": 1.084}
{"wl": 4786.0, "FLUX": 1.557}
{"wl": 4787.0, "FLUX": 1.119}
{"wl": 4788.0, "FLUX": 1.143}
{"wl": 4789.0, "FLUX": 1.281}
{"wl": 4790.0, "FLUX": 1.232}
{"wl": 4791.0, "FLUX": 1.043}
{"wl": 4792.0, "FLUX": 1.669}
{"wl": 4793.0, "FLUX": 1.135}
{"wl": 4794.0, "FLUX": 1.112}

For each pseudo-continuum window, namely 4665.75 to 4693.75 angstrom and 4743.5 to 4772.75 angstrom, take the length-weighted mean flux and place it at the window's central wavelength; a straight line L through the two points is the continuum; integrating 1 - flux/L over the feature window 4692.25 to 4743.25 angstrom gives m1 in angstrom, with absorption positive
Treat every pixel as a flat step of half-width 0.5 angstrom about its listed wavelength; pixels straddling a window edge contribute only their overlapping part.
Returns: 5.0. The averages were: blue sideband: 1.23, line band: 1.14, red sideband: 1.3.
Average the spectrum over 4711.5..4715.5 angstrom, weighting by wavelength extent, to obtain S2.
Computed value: 1.19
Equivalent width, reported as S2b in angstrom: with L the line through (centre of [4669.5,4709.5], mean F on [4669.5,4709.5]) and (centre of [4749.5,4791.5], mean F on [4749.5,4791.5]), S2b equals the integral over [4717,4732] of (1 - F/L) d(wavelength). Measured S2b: 1.2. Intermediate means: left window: 1.16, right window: 1.28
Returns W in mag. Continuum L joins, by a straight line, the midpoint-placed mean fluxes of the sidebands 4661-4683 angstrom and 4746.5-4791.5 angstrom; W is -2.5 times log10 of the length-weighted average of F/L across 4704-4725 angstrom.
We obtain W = 0.13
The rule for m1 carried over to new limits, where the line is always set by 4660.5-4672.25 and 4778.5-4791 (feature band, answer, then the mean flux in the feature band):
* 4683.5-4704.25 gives 2.5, 1.13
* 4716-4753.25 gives 2.1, 1.18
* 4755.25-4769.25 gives -1.1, 1.33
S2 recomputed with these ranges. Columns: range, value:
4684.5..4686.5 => 1.16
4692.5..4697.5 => 1.04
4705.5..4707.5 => 1.12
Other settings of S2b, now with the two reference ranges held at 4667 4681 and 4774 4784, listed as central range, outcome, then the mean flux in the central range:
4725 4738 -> 0.7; 1.18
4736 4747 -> 0.1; 1.25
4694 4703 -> 1.4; 1.05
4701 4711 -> 0.8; 1.15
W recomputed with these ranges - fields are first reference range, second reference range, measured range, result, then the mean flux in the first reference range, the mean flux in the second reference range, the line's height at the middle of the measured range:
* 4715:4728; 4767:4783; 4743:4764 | -0.10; 1.09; 1.25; 1.19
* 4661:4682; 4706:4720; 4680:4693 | 0.00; 1.25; 1.11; 1.2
